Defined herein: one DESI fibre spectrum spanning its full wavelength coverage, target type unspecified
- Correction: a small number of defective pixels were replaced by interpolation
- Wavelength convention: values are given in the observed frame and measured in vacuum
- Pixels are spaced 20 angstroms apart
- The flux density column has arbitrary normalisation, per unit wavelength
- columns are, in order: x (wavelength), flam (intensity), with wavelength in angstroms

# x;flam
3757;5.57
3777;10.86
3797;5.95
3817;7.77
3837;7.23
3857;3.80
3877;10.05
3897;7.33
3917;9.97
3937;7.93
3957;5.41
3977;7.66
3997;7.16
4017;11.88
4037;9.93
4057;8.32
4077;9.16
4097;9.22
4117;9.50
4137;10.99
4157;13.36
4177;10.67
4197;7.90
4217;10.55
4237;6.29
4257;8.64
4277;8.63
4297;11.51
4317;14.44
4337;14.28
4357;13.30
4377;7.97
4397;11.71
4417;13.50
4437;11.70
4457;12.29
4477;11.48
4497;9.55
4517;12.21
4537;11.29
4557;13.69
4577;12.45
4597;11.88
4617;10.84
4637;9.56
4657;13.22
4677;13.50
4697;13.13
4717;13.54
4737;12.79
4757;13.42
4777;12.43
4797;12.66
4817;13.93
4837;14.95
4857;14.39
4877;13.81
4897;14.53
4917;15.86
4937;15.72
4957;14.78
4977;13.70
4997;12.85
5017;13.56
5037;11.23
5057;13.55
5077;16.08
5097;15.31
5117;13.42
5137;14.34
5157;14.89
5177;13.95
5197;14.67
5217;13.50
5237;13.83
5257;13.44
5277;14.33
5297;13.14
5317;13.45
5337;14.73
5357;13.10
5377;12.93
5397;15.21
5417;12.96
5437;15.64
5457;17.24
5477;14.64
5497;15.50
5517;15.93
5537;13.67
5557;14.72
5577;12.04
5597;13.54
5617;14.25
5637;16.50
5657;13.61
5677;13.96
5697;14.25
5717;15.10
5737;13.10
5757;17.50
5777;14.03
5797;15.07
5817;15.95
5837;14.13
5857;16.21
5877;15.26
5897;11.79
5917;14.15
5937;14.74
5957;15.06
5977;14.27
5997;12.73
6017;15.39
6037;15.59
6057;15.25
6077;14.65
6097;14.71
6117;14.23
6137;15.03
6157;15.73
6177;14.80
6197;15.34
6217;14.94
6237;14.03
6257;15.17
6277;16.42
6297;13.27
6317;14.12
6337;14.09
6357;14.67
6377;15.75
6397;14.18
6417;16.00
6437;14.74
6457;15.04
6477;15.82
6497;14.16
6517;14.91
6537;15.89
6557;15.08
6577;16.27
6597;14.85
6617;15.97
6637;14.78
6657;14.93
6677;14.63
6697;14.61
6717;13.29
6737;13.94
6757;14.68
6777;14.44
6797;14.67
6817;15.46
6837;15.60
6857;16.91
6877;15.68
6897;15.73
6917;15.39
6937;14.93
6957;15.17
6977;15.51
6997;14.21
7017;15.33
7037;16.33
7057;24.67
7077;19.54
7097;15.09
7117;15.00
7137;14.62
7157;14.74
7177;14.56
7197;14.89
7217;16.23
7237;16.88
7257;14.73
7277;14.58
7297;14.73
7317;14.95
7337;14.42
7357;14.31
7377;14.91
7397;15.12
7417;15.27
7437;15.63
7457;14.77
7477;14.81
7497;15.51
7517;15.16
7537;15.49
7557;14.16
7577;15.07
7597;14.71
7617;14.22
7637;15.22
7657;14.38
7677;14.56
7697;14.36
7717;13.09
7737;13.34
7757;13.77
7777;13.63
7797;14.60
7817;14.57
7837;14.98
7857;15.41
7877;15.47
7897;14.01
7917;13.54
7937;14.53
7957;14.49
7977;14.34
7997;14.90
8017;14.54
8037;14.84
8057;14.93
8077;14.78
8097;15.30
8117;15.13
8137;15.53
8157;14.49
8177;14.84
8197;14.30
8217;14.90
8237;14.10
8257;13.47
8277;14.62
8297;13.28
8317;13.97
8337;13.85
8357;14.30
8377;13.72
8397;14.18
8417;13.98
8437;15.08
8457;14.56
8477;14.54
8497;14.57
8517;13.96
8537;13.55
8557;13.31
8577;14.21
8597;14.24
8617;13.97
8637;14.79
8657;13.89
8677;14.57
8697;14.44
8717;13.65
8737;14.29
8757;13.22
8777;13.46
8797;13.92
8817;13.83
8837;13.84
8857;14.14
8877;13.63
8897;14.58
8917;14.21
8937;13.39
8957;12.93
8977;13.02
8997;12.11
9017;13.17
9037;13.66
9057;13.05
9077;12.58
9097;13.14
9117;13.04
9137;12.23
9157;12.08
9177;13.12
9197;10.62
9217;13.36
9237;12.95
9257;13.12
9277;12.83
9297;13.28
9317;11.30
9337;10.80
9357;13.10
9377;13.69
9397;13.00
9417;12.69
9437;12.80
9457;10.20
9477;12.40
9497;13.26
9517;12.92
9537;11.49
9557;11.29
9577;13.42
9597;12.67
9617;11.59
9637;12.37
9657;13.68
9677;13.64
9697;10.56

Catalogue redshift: 0.08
